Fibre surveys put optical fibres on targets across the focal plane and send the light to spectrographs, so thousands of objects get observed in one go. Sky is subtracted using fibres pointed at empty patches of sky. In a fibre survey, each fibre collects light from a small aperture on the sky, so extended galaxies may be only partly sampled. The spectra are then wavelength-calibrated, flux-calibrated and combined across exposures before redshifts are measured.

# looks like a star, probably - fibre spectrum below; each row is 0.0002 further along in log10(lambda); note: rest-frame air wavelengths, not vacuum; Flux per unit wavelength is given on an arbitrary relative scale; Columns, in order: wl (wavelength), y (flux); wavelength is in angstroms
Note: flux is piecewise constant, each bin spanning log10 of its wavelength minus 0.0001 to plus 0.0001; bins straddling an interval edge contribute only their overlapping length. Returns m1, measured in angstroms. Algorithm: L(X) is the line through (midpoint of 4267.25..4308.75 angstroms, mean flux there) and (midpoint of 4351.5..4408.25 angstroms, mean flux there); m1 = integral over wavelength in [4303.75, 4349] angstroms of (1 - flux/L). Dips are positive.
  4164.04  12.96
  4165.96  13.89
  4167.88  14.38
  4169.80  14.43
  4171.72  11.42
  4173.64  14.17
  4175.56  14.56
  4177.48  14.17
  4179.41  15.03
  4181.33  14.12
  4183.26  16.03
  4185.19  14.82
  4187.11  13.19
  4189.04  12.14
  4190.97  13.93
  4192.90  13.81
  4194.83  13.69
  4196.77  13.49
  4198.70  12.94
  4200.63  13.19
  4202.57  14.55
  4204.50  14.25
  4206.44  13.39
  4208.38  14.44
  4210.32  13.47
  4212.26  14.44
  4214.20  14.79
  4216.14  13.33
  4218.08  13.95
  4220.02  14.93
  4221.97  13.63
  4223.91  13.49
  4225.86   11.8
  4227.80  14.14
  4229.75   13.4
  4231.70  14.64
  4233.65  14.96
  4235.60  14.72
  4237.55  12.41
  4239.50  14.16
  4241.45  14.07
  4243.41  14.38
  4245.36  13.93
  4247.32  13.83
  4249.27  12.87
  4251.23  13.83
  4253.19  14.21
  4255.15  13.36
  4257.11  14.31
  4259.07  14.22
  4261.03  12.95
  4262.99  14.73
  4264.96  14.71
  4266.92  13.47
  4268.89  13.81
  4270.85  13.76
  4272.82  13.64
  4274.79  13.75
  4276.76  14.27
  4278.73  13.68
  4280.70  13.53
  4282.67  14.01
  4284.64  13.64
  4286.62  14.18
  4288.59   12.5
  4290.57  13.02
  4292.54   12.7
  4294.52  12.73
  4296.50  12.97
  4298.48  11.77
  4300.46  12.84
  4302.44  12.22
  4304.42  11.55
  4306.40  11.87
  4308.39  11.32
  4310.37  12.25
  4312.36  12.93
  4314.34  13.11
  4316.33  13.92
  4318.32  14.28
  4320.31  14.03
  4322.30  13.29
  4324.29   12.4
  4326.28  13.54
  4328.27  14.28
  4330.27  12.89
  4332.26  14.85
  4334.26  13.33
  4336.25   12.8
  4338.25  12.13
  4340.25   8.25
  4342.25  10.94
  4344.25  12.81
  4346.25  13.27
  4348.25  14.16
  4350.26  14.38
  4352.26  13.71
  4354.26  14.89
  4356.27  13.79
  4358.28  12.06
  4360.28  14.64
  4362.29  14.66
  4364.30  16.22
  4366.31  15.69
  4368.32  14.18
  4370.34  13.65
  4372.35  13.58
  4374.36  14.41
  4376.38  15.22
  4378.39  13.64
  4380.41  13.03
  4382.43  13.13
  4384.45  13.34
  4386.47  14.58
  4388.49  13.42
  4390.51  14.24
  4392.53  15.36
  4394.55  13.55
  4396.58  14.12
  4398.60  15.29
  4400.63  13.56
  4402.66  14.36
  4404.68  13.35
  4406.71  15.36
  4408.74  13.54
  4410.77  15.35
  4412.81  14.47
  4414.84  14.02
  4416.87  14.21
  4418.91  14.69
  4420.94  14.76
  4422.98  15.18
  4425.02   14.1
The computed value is 2.46 angstroms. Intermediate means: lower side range 13.1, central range 12.8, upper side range 14.2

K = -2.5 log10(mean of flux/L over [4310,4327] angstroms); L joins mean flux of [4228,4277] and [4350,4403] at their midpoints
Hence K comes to 0.06 mag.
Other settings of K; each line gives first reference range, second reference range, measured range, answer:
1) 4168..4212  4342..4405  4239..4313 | 0.05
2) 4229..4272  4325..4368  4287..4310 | 0.11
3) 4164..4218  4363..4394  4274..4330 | 0.08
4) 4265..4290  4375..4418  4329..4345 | 0.14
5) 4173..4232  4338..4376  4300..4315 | 0.12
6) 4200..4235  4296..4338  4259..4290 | -0.03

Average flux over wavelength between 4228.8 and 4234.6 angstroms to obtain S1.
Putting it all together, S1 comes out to 14.3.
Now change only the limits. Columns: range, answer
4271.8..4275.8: 13.7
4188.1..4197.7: 13.4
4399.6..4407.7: 14.2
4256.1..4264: 14.1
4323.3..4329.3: 13.4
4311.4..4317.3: 13.3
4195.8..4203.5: 13.5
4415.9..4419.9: 14.4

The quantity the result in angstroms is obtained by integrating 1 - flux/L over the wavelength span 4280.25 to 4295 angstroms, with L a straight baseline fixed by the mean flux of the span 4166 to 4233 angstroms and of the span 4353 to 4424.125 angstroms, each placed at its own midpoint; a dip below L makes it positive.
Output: 0.8 angstroms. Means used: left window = 13.9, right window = 14.3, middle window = 13.3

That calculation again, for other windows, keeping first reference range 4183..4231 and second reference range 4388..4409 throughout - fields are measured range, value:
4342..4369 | 0.2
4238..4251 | 0.1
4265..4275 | 0.1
